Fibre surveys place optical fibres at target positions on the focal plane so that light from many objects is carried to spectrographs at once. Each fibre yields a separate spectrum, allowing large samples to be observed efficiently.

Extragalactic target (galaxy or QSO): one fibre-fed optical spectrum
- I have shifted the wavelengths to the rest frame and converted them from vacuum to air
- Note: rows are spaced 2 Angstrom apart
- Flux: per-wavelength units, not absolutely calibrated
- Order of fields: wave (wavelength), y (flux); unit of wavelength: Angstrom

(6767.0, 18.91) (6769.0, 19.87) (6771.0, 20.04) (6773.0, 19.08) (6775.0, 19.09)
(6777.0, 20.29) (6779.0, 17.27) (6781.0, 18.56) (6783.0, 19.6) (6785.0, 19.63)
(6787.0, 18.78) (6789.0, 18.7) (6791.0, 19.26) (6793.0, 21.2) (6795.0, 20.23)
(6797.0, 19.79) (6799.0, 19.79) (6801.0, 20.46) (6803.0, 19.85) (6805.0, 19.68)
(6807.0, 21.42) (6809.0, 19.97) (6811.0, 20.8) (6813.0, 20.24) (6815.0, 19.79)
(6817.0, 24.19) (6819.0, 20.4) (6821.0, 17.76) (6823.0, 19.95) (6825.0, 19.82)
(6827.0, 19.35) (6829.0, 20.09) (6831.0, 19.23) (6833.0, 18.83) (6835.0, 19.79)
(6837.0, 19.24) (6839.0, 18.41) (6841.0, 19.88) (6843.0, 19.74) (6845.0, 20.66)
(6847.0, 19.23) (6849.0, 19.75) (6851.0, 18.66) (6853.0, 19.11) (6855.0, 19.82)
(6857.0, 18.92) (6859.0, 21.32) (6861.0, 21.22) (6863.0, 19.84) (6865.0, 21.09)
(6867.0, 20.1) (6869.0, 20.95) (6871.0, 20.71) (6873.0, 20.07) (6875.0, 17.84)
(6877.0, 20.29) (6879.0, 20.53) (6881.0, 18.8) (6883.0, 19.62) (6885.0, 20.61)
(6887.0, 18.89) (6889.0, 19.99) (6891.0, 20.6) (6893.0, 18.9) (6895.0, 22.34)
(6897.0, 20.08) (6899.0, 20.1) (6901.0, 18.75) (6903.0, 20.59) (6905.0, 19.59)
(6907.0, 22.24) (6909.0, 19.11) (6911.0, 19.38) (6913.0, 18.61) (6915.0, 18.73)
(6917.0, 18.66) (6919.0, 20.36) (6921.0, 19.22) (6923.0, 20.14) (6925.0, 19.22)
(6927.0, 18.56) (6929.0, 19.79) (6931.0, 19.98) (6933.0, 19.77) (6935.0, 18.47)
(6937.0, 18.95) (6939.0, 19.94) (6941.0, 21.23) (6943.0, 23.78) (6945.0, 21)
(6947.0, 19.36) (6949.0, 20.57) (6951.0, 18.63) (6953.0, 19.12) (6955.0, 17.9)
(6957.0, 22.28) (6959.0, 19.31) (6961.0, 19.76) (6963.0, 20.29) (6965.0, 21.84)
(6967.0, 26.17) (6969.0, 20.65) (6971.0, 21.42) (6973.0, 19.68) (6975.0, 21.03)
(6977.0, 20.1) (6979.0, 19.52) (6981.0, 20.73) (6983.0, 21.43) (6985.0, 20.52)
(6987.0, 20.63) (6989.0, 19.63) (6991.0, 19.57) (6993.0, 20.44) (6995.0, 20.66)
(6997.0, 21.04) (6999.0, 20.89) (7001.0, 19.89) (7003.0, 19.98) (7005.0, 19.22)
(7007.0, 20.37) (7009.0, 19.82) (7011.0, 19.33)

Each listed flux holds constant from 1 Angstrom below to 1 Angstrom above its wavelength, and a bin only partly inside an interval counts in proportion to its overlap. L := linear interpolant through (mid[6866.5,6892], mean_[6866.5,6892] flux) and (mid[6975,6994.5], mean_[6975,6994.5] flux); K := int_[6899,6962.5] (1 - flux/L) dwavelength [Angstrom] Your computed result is 1.1 Angstrom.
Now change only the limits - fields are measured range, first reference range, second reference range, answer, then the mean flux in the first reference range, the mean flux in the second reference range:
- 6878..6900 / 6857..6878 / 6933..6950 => 0.28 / 20.3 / 20.4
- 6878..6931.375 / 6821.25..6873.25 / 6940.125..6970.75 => 1.53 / 19.8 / 20.8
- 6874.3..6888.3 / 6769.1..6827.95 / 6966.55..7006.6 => 0.42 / 19.8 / 20.6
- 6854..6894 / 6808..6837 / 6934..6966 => 0.10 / 20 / 20.2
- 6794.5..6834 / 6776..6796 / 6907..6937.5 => -1.48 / 19.4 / 19.4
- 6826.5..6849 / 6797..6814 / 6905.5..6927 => 0.59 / 20.2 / 19.5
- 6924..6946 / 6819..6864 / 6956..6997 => 0.39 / 19.6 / 20.8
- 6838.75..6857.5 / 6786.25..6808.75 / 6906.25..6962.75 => 0.39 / 19.9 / 19.8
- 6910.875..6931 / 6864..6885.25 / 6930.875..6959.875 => 0.73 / 20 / 20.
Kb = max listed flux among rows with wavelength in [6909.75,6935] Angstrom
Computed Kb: 20.36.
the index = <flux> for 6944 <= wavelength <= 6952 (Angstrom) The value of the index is 19.9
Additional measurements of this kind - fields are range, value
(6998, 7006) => 20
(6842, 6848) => 19.9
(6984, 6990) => 20.3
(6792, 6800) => 20.3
